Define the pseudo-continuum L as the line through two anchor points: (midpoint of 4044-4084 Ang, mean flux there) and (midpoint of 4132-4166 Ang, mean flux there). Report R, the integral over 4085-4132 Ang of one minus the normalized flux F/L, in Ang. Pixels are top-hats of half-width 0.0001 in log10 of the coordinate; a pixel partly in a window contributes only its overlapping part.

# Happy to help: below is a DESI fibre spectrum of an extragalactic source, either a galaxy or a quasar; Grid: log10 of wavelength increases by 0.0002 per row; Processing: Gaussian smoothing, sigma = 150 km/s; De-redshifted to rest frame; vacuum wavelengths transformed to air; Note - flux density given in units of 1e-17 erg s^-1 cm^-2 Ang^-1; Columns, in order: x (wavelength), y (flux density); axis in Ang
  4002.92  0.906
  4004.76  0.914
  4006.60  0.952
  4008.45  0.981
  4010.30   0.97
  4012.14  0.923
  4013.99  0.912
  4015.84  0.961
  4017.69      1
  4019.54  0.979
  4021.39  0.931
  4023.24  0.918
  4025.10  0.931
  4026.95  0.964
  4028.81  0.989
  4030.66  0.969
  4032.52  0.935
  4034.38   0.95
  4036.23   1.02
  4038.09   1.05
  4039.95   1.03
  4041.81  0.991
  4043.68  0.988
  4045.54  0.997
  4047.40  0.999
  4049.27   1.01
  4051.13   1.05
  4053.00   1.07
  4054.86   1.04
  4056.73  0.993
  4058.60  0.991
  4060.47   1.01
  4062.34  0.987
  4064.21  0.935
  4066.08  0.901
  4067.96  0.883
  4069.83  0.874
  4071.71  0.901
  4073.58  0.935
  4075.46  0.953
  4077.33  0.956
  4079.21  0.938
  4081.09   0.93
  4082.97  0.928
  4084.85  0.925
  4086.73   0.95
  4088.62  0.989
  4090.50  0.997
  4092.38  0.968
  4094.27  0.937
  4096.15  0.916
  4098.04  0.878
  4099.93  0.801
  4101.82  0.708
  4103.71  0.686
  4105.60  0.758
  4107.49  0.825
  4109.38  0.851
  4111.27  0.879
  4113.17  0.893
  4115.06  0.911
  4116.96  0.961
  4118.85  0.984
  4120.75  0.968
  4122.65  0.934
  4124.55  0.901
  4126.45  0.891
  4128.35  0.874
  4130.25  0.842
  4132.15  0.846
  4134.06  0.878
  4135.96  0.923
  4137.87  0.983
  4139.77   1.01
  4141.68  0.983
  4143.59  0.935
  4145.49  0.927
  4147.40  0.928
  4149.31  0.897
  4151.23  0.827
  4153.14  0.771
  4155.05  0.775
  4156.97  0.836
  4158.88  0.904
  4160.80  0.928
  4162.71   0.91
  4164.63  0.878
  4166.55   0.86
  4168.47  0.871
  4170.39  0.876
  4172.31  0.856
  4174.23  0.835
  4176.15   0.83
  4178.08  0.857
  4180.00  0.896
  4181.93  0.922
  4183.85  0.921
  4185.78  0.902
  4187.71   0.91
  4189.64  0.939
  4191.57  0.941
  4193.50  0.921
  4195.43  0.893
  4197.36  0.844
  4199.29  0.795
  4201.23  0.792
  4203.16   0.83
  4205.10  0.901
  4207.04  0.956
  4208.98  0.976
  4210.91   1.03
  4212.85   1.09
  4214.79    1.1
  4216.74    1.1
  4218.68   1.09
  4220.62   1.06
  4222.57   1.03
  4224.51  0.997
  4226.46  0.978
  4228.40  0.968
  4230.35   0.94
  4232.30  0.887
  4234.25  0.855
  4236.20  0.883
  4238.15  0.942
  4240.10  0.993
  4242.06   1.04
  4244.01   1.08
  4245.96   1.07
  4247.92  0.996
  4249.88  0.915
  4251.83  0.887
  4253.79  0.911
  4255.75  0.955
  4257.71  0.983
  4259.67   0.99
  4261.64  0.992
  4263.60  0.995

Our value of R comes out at 2.1 Ang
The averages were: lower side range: 0.966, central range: 0.887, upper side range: 0.897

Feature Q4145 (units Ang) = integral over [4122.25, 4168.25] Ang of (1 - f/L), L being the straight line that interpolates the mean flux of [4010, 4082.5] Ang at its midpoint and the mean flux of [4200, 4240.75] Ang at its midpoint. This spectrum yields 3.64 Ang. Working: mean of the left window 0.968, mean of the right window 0.97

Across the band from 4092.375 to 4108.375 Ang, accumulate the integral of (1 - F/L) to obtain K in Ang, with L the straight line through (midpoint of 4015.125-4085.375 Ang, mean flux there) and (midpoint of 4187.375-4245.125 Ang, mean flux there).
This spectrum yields 2.4 Ang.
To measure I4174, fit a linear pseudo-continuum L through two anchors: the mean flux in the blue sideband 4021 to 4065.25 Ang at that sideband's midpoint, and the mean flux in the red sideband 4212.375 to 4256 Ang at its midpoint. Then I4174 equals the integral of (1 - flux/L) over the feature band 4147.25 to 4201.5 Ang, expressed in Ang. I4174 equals 6.4 Ang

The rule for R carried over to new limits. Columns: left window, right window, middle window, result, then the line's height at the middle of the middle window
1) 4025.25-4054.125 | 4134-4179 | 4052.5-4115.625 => 2.9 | 0.957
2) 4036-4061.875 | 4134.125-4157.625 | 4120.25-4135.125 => 0.5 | 0.921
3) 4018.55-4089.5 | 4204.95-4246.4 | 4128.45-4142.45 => 0.9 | 0.983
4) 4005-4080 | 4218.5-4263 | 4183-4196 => 0.7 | 0.973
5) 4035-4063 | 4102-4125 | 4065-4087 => 0.8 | 0.956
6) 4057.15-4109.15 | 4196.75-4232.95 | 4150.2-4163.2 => 1.3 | 0.941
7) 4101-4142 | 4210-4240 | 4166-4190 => 1.6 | 0.946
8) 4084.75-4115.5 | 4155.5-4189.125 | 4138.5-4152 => -0.8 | 0.878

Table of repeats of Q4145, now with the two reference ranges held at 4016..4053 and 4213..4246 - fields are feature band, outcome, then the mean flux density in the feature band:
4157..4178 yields 2.6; 0.872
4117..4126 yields 0.4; 0.945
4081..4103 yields 1.8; 0.907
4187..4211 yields 2.4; 0.898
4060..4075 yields 0.9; 0.926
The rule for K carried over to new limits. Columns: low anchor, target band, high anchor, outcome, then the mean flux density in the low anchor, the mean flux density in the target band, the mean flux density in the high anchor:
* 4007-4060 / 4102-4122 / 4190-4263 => 2.23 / 0.984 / 0.866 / 0.963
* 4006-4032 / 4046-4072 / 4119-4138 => -1.12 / 0.955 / 0.977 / 0.904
